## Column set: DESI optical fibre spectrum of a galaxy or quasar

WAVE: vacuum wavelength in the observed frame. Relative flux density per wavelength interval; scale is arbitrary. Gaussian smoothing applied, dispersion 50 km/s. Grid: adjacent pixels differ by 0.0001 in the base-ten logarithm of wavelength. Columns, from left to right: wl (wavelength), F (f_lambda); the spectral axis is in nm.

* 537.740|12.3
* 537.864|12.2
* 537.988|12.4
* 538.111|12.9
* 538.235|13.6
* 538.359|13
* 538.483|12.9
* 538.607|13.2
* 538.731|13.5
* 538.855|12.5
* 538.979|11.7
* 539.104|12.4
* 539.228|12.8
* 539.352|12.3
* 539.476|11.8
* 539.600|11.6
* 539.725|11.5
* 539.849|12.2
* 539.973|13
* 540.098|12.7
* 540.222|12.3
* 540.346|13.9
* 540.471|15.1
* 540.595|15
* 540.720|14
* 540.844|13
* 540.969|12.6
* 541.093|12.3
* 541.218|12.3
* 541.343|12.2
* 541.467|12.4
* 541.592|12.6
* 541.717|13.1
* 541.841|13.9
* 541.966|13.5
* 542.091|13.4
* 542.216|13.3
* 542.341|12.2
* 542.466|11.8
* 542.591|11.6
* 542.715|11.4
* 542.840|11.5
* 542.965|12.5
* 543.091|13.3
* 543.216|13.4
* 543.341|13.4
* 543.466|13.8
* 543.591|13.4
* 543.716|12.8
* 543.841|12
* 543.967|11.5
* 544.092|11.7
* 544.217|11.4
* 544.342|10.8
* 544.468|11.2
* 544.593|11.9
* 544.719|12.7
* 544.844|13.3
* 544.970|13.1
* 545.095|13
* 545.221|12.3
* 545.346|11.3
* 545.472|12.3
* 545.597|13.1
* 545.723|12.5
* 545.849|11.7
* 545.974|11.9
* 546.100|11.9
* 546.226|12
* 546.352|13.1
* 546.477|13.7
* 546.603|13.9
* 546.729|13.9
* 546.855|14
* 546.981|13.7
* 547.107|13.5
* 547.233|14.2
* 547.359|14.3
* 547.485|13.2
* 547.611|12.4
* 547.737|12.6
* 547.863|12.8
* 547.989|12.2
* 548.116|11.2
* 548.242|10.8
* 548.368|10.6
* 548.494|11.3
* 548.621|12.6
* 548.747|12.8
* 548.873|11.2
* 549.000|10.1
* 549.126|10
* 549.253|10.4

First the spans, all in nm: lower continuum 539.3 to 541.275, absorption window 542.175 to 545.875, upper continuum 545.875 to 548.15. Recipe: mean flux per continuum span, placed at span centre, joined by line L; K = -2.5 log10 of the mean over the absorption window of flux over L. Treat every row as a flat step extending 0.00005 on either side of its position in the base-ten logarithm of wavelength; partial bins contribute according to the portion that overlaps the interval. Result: 0.05 mag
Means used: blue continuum 12.9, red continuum 13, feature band 12.3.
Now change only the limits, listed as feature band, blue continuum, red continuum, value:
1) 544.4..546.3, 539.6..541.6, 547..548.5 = 0.03 mag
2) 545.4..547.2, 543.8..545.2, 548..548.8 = -0.10 mag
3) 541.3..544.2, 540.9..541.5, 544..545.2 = -0.03 mag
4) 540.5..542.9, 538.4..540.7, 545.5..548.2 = 0.01 mag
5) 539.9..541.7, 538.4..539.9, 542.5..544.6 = -0.07 mag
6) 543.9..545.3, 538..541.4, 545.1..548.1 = 0.07 mag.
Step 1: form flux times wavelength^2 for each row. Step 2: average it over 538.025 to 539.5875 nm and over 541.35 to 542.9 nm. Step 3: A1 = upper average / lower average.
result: 1.00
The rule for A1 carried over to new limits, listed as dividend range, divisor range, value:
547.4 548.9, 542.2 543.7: 0.97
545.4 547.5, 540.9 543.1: 1.06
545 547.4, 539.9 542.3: 1.00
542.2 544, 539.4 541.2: 0.98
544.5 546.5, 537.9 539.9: 1.02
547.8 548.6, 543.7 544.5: 1.01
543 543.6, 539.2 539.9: 1.13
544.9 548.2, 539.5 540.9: 1.00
